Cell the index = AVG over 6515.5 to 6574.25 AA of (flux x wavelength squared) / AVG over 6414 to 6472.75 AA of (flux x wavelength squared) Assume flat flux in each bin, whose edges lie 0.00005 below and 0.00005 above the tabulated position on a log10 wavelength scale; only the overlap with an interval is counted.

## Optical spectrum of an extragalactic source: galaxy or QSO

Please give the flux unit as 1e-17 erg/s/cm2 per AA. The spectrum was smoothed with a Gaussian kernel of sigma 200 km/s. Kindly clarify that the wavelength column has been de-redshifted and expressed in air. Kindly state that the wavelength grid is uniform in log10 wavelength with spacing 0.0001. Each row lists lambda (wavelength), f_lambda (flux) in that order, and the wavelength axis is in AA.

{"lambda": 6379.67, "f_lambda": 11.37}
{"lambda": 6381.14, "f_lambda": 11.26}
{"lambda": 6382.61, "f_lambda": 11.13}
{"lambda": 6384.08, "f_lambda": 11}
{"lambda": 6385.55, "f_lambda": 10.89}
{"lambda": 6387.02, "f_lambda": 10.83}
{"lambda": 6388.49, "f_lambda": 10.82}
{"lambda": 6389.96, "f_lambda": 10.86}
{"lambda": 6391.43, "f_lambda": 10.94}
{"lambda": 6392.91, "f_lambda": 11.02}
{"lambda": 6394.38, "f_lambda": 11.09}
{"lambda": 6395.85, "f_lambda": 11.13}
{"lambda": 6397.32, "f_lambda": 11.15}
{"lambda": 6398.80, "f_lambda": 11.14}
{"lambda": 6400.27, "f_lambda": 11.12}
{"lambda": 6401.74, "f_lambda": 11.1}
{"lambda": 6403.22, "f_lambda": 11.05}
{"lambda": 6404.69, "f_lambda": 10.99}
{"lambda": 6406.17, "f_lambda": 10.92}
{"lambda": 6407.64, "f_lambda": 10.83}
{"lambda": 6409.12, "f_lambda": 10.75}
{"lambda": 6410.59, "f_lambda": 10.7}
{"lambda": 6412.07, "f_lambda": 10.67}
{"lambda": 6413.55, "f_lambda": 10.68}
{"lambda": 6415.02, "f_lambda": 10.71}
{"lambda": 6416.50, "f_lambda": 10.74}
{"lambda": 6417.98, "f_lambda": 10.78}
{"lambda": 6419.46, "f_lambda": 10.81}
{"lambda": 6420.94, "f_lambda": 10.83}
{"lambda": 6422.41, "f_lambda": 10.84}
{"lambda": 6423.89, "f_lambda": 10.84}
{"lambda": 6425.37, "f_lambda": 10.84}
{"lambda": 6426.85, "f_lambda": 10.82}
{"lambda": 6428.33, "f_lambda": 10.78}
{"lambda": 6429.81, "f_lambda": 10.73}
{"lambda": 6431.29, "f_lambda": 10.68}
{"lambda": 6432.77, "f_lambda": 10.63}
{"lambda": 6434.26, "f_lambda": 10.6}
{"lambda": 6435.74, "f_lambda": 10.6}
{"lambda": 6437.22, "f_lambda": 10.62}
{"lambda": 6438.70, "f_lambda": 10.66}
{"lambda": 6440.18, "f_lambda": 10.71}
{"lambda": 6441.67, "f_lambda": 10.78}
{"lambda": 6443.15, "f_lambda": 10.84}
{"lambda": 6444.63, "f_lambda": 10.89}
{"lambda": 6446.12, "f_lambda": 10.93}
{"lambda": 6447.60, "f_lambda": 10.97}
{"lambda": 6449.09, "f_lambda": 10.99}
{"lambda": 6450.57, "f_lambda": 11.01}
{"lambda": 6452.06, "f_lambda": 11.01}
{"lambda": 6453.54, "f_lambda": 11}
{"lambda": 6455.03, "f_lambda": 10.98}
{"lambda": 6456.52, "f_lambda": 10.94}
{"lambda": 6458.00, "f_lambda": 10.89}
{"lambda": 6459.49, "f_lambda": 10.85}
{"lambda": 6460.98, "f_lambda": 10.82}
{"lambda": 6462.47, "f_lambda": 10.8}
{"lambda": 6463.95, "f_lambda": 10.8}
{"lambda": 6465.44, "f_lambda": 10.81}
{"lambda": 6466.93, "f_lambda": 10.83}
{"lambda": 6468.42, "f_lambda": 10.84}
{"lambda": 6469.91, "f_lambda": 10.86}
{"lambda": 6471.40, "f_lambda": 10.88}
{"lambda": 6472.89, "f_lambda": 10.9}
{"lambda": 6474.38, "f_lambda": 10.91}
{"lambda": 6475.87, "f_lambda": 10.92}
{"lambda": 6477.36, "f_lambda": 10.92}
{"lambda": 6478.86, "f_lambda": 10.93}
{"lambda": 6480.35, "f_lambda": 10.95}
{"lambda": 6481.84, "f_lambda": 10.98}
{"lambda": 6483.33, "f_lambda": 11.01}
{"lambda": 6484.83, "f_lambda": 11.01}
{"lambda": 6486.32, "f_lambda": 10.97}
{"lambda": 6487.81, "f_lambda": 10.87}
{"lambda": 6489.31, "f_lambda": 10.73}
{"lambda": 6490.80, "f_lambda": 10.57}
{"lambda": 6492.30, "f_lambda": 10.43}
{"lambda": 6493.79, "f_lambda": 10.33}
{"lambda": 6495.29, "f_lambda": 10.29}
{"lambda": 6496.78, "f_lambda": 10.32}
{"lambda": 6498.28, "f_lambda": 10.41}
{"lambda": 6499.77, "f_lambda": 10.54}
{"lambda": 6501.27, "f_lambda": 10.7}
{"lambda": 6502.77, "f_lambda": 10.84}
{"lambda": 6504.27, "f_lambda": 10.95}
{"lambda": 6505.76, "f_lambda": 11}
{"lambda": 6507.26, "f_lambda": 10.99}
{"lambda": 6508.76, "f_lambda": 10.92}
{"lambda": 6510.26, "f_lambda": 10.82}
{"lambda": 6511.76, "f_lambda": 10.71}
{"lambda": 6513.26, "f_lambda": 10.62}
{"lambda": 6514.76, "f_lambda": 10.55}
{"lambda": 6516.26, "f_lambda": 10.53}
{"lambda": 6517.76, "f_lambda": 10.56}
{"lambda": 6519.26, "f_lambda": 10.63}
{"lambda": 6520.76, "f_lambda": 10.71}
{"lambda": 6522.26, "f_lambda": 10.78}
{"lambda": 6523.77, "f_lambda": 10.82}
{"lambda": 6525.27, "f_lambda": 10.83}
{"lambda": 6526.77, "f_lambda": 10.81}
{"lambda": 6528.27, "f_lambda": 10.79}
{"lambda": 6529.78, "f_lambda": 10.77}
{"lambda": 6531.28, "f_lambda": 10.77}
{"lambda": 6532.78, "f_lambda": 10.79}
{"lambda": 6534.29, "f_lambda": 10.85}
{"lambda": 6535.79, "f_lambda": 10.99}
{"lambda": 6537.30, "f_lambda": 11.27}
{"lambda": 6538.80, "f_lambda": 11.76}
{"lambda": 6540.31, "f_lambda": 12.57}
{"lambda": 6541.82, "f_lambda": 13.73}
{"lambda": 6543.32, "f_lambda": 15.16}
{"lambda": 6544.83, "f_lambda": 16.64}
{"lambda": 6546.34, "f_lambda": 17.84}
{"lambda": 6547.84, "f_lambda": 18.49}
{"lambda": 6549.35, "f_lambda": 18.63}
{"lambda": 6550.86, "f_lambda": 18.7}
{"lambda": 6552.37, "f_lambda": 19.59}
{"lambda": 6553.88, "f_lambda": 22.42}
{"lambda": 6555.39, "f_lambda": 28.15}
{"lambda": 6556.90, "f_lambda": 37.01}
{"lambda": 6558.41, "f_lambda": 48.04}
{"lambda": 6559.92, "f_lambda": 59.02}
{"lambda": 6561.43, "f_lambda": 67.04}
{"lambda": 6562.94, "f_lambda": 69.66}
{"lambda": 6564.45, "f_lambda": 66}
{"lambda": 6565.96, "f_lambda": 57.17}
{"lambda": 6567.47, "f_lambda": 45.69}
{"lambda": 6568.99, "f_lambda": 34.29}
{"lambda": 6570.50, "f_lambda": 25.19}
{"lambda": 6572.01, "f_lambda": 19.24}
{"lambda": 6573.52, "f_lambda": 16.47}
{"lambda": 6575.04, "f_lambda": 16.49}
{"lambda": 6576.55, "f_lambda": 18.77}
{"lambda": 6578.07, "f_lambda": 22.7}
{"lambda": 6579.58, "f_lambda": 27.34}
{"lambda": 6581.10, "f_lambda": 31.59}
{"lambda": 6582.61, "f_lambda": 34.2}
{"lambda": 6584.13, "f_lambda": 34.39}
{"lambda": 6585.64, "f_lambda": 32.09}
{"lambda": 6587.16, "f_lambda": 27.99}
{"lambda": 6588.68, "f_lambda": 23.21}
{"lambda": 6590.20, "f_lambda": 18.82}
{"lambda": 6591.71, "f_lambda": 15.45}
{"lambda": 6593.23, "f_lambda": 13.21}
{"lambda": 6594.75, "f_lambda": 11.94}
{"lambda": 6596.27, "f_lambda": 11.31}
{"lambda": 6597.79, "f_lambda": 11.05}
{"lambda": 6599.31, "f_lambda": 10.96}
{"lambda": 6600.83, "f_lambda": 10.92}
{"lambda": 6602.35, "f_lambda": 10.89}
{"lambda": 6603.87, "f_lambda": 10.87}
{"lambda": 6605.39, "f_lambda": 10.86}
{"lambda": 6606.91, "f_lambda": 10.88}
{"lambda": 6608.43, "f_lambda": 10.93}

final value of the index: 2.26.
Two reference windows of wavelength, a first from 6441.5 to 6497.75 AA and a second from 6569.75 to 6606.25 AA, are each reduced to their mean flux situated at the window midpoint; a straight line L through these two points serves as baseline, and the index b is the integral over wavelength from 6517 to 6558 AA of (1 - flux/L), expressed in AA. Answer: 2.09 AA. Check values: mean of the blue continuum 10.8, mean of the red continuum 19.4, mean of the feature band 15.2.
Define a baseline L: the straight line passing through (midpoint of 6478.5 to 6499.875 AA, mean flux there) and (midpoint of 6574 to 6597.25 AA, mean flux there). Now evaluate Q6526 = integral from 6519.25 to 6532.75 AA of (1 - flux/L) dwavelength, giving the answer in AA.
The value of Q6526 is 3.9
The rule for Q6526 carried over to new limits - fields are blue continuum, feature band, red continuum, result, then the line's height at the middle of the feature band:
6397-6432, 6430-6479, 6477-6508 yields -0.2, 10.8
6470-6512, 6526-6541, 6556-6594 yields 7.6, 22.7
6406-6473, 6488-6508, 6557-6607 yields 8.2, 18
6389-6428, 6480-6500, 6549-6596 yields 9.9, 21.1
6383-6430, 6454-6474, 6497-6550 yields 0.9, 11.4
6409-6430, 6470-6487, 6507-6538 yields -0.3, 10.8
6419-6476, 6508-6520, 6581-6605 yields 3.2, 14.5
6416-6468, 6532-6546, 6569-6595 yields 4.9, 19.6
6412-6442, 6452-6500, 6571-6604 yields 9.4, 13.5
